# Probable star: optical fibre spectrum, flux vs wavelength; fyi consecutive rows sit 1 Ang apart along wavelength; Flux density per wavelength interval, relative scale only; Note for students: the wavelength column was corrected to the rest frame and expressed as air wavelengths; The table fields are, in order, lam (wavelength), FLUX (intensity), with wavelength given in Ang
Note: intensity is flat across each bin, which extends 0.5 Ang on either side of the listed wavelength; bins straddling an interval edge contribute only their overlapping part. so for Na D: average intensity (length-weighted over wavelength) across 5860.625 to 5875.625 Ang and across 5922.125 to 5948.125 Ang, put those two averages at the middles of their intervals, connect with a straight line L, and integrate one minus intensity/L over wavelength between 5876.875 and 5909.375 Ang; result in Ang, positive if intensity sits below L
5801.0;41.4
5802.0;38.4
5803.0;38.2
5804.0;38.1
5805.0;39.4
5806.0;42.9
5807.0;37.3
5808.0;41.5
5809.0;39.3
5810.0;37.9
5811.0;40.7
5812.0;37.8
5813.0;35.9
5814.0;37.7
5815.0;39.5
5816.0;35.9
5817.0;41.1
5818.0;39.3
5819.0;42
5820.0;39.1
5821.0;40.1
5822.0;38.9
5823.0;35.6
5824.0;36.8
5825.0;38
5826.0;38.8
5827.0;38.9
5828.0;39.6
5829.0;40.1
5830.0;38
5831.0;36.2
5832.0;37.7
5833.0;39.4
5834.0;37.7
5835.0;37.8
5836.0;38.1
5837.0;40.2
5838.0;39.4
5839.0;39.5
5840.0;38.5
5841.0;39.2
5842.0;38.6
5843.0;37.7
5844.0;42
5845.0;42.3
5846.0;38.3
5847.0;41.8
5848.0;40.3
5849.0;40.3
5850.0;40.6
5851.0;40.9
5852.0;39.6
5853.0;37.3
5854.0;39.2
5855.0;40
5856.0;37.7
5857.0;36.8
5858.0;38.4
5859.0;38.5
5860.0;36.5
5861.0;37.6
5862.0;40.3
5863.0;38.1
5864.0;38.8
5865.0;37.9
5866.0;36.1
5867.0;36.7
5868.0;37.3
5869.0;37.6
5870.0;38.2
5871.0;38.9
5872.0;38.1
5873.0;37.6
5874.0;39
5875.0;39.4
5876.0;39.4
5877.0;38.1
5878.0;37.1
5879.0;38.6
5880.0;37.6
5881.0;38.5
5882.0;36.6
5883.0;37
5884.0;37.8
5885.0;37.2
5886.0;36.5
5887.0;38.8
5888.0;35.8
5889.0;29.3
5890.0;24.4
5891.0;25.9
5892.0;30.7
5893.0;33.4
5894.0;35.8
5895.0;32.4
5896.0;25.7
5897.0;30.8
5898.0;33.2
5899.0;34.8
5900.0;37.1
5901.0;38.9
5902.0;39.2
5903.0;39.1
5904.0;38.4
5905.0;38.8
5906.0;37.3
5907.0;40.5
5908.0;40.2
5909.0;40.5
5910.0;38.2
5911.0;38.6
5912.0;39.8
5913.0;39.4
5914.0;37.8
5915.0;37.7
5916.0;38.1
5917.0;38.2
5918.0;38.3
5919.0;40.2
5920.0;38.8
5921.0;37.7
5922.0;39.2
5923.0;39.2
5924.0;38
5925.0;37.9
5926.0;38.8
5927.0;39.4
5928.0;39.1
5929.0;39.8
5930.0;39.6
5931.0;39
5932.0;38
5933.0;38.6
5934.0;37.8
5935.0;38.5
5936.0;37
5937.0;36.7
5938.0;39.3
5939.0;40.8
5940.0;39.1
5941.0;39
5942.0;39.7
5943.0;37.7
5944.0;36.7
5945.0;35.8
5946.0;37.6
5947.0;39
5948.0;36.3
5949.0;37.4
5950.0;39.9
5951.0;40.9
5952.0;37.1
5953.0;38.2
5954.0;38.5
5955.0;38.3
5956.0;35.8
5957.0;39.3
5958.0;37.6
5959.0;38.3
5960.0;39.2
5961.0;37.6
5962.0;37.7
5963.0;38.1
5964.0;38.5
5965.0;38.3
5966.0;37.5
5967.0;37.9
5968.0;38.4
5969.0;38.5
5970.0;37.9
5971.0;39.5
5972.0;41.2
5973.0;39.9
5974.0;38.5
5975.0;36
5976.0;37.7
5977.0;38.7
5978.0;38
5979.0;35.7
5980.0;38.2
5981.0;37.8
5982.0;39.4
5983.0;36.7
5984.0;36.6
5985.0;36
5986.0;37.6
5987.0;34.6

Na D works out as 2.3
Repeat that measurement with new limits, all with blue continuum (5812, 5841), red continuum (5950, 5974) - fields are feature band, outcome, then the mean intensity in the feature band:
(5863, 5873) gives 0.21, 37.7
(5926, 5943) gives -0.14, 38.8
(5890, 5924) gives 1.67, 36.6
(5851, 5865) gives 0.04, 38.4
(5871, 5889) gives 0.42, 37.6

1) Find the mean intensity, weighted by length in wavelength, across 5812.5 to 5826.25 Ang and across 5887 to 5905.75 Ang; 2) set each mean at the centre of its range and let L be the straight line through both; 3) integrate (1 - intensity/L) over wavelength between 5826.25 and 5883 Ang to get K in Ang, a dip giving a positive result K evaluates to -3.7 Ang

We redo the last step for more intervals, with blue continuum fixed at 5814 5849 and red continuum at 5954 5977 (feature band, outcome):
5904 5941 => -0.3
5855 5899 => 3.0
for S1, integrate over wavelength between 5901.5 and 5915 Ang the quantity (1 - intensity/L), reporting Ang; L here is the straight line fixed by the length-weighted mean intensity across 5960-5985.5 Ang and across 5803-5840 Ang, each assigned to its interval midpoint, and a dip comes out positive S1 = -0.2 Ang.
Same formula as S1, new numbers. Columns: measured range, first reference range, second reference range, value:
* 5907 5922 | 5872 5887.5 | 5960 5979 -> -0.3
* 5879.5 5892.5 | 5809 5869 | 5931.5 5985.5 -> 1.4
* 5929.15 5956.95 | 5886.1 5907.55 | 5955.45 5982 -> -1.1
